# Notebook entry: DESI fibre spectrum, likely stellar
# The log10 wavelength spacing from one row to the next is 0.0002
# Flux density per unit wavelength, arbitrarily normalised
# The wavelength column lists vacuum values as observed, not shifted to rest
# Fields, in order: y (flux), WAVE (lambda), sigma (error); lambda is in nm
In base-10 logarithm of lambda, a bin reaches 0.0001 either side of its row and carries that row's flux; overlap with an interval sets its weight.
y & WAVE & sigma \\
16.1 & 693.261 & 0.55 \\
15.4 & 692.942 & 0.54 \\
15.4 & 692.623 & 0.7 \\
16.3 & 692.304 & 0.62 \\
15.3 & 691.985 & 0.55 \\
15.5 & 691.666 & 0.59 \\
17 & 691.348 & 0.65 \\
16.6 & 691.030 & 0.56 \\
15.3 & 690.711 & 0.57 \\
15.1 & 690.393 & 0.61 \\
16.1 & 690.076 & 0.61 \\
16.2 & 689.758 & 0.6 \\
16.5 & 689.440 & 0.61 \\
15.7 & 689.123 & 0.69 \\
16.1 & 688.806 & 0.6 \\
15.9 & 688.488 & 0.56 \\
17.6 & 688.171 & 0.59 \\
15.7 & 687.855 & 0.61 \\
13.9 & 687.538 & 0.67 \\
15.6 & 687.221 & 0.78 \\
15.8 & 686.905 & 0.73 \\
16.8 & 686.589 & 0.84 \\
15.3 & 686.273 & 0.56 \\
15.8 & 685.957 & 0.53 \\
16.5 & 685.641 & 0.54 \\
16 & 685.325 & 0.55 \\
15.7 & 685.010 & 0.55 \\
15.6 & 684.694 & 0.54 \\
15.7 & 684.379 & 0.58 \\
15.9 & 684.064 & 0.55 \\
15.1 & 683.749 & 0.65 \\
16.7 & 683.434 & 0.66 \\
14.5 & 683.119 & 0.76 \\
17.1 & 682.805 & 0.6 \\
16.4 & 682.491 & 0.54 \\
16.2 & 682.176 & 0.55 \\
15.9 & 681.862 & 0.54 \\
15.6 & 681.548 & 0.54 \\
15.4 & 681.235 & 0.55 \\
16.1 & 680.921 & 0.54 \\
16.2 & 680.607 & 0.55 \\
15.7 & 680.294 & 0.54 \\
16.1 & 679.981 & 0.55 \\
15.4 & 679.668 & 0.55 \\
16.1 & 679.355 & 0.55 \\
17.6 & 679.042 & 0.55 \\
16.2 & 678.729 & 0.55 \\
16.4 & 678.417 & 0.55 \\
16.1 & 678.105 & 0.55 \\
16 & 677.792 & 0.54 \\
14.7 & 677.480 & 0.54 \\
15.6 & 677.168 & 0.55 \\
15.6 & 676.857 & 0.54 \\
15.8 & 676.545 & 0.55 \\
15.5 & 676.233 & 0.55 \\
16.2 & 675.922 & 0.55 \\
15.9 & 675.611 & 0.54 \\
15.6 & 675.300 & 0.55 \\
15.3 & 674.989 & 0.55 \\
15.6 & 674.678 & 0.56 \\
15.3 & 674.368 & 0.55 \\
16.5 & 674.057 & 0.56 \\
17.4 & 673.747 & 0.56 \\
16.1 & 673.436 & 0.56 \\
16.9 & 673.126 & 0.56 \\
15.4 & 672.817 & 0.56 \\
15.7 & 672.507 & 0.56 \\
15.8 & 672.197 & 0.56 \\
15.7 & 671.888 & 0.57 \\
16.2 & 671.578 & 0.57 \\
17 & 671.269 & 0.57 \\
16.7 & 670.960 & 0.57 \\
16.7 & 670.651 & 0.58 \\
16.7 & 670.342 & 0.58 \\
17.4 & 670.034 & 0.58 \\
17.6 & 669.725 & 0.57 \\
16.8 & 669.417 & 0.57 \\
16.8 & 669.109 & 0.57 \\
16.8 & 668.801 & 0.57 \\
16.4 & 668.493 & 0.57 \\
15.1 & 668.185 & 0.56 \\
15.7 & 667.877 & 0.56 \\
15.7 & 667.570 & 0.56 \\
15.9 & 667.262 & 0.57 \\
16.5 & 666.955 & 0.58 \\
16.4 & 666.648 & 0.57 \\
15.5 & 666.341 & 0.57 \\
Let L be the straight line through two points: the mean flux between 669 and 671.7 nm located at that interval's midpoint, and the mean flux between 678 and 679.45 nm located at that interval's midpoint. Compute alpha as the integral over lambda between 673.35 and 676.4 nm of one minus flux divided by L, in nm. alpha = 0.137 nm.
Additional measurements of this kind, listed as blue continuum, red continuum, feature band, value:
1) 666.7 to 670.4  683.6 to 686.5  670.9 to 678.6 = 0.112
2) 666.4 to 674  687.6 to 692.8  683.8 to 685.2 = 0.035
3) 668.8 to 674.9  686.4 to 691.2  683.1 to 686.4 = 0.058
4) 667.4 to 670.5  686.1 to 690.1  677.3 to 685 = 0.094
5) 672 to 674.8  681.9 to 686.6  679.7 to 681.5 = 0.015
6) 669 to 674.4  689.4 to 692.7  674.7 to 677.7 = 0.144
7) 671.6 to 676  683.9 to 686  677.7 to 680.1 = -0.048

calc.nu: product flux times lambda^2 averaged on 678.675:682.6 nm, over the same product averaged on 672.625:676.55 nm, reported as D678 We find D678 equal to 1.02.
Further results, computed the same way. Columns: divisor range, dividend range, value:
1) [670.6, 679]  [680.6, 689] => 1.02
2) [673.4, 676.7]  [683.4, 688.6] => 1.03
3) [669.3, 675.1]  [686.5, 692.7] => 1.02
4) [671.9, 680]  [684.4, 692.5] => 1.03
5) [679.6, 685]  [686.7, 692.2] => 1.02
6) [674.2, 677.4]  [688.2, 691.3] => 1.07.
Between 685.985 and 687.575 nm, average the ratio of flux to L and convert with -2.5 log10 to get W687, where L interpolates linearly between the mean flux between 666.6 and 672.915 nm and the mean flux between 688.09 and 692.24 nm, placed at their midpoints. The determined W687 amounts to 0.03 mag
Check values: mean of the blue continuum 16.3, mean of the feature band 15.6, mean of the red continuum 16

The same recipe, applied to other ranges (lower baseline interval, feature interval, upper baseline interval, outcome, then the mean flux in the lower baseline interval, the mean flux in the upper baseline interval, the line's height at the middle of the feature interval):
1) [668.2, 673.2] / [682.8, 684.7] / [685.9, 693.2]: 0.024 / 16.5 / 15.9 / 16.1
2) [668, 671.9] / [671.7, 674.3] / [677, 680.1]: 0.017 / 16.6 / 16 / 16.4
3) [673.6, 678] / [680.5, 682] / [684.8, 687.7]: -0.006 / 15.8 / 15.7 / 15.7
